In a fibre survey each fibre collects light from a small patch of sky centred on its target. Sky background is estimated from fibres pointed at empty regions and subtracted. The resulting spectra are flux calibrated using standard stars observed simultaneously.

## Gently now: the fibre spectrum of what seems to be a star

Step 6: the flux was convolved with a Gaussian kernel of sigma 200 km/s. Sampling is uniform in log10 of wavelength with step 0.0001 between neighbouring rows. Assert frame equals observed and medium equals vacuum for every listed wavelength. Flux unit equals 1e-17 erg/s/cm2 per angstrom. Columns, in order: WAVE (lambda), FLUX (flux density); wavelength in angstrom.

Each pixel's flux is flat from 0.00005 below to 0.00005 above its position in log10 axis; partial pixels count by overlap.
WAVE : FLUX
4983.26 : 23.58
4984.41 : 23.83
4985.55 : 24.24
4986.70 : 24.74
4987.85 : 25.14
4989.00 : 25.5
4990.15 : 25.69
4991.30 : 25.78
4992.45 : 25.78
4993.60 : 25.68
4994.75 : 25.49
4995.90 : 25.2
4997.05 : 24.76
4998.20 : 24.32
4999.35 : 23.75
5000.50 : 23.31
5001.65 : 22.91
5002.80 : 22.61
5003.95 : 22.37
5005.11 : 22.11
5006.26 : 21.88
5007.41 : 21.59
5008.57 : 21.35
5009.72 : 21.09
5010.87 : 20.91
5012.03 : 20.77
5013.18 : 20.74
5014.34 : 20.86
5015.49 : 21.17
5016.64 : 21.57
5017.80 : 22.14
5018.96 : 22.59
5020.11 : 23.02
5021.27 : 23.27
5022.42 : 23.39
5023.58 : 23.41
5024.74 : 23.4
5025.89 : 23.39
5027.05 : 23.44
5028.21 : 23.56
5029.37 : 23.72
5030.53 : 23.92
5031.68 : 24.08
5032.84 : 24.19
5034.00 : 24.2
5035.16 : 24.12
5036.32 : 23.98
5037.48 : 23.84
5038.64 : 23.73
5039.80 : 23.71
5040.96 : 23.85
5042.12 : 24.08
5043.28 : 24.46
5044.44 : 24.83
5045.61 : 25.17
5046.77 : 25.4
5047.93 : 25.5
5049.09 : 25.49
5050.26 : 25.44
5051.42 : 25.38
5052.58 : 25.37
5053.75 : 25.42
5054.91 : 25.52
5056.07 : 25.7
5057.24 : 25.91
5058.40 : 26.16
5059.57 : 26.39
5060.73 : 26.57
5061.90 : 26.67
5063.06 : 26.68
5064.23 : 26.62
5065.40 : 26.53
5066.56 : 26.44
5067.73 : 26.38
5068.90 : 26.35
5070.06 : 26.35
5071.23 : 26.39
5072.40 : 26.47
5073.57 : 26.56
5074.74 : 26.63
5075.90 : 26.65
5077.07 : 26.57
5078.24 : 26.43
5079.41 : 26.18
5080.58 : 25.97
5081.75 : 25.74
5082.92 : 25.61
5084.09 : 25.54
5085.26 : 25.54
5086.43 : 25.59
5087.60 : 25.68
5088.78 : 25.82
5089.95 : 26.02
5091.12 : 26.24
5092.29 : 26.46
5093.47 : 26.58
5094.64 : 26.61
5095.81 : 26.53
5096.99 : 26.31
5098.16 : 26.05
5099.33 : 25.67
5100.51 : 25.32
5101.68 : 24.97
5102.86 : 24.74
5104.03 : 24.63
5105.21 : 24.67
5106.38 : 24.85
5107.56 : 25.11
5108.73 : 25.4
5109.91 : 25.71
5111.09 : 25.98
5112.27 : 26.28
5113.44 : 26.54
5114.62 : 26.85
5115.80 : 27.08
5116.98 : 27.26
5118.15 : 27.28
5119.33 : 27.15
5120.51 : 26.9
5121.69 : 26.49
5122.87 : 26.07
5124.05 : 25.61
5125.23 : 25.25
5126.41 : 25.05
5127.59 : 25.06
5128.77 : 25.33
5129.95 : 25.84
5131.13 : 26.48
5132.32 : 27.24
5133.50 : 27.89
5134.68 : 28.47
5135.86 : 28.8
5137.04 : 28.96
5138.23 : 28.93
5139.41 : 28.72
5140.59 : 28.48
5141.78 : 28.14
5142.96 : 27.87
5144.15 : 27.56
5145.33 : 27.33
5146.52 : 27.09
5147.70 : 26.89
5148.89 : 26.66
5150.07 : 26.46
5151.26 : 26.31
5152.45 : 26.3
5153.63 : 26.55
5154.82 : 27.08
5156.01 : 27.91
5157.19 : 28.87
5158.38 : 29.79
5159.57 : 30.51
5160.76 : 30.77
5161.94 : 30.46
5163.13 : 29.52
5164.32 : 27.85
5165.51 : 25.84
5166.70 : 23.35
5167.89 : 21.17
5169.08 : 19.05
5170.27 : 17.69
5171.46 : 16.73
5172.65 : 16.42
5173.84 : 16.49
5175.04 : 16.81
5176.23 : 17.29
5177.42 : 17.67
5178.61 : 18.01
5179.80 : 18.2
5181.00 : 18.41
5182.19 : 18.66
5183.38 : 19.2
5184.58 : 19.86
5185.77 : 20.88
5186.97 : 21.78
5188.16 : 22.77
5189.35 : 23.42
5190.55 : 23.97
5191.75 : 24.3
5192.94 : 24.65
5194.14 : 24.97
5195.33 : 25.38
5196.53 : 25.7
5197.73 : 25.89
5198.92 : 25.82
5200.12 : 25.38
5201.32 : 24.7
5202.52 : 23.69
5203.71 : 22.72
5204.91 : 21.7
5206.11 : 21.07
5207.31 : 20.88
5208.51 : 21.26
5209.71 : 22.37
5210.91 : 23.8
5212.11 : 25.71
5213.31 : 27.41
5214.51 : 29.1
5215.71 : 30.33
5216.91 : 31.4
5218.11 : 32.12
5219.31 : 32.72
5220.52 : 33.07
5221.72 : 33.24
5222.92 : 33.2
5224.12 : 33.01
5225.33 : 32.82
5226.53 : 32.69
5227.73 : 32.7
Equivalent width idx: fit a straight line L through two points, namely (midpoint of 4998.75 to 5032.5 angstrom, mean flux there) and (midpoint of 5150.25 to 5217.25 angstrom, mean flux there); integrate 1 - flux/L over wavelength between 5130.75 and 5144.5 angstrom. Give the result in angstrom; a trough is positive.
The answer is -2.9 angstrom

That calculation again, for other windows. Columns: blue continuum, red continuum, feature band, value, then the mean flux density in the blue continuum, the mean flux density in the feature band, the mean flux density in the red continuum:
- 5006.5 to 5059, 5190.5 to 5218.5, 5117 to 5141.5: -2.5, 23.7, 27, 25.2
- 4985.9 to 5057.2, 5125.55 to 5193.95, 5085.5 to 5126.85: -3.0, 23.8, 26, 24.5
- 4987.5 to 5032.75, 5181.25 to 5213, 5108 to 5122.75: -2.2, 23.2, 26.5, 23.1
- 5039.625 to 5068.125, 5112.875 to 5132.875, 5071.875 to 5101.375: -0.2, 25.6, 26.1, 26.3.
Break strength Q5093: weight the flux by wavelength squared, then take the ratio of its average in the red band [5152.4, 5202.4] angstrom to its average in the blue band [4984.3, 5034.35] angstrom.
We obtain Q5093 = 1.1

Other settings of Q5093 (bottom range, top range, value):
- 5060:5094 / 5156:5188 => 0.87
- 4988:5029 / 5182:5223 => 1.18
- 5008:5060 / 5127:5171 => 1.18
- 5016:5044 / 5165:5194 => 0.91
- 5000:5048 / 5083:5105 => 1.15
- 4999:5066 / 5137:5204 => 1.07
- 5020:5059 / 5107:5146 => 1.14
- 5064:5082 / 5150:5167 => 1.09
